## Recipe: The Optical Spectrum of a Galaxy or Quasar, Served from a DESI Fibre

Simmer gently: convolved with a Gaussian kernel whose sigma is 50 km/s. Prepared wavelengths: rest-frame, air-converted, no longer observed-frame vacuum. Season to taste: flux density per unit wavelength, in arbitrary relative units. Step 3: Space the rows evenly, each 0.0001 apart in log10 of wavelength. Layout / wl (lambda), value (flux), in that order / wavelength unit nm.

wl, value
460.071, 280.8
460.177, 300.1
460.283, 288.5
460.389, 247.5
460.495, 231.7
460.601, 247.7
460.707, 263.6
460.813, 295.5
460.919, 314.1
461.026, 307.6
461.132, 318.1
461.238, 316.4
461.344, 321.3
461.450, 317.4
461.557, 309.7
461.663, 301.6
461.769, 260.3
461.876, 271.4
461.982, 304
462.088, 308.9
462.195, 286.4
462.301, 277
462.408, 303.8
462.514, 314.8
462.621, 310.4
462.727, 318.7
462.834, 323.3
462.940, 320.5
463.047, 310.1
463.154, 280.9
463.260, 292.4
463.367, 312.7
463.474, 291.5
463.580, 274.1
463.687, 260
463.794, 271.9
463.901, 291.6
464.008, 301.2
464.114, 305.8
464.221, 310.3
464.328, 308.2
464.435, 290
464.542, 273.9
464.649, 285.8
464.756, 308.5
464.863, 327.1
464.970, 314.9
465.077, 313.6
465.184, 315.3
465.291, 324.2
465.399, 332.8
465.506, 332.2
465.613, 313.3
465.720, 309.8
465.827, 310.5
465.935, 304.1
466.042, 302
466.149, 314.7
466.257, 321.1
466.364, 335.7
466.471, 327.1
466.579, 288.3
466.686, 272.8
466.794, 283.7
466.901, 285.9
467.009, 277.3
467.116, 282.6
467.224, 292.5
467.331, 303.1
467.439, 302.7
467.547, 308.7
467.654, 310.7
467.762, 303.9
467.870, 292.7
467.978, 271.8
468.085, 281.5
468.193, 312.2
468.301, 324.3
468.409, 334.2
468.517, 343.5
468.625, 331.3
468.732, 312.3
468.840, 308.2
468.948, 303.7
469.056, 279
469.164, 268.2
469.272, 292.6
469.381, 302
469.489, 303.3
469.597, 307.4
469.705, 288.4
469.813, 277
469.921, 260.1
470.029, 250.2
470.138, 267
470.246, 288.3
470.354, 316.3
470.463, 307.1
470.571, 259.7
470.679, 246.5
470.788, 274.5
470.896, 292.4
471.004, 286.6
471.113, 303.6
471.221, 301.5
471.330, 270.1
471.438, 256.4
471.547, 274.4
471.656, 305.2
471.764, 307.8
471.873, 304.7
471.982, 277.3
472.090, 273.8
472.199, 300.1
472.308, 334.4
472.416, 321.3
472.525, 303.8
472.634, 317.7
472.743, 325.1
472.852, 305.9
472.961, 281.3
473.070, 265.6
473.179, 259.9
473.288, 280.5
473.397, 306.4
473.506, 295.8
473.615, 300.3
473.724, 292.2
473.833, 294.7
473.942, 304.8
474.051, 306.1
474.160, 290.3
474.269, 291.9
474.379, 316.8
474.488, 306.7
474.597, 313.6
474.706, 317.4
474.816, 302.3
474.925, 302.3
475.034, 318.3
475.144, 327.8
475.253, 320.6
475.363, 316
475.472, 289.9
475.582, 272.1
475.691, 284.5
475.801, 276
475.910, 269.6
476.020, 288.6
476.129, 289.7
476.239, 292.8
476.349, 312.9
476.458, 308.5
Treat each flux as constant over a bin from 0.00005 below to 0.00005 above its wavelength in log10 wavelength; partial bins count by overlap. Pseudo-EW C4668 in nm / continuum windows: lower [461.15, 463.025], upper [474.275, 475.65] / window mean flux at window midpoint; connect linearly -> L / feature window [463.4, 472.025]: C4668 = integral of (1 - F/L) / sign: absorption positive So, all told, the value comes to 0.24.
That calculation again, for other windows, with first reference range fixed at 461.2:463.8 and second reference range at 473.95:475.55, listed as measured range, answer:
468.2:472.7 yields 0.146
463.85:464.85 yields 0.005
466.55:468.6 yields 0.023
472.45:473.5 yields 0.041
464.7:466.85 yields -0.081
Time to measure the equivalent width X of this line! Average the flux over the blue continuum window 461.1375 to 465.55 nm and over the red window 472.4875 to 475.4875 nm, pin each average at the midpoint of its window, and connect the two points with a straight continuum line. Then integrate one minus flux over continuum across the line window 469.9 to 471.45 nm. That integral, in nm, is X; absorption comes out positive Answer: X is 0.12 nm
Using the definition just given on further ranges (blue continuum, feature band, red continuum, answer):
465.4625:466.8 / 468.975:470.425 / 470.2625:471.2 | 0.033 nm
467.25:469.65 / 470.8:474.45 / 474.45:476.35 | 0.075 nm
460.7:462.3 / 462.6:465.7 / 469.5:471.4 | -0.096 nm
